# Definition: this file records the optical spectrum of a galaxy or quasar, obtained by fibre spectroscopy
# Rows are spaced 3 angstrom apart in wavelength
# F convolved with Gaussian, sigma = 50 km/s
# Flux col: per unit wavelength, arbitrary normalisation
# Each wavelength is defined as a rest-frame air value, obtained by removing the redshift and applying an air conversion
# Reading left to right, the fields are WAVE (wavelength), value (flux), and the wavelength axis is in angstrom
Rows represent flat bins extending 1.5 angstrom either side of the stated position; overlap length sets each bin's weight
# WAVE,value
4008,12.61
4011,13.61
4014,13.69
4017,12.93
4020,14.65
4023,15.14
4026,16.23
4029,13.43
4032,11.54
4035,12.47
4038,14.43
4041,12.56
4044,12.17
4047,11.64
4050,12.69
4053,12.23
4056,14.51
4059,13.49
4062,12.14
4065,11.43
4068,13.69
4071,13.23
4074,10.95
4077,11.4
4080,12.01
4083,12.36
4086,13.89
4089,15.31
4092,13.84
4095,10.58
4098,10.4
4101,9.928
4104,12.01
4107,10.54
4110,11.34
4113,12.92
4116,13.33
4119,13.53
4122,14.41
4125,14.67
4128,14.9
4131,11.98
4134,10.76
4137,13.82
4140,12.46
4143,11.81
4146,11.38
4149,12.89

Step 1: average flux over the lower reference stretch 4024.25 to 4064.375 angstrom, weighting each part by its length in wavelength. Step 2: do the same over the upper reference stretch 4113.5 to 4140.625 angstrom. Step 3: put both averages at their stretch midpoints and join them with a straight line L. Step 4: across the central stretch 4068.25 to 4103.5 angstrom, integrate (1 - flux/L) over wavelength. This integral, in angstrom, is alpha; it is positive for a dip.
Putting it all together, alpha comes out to 2.5 angstrom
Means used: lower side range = 13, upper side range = 13.3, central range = 12.2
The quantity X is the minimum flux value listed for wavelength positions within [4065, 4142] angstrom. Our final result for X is 9.928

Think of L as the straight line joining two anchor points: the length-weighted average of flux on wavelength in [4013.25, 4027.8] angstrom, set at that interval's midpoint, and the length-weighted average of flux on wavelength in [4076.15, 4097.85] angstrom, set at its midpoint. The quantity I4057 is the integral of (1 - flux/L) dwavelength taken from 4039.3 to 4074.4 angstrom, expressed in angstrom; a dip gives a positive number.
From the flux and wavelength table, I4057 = 2.3 angstrom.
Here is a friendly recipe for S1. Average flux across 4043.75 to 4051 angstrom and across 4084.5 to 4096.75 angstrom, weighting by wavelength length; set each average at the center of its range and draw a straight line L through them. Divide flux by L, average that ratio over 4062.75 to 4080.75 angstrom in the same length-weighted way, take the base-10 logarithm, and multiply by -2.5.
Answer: 0.06 mag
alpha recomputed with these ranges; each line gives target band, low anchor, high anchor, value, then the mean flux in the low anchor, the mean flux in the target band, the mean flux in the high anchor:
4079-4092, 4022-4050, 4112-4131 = 0.1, 13.2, 13.5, 13.8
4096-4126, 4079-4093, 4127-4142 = 1.9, 13.5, 12.2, 12.7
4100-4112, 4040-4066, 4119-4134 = 2.0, 12.6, 11.1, 13.6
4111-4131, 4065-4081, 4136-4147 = -2.4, 12.2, 13.7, 12.3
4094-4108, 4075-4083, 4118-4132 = 2.3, 11.8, 10.7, 14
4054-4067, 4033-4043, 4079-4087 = 0.0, 13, 12.9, 12.7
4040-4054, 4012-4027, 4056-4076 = 1.2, 14.4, 12.2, 12.6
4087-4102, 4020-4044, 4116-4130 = 2.0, 13.7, 12.1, 14.2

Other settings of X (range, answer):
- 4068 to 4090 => 10.95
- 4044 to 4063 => 11.64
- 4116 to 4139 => 10.76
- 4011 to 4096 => 10.58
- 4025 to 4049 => 11.54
